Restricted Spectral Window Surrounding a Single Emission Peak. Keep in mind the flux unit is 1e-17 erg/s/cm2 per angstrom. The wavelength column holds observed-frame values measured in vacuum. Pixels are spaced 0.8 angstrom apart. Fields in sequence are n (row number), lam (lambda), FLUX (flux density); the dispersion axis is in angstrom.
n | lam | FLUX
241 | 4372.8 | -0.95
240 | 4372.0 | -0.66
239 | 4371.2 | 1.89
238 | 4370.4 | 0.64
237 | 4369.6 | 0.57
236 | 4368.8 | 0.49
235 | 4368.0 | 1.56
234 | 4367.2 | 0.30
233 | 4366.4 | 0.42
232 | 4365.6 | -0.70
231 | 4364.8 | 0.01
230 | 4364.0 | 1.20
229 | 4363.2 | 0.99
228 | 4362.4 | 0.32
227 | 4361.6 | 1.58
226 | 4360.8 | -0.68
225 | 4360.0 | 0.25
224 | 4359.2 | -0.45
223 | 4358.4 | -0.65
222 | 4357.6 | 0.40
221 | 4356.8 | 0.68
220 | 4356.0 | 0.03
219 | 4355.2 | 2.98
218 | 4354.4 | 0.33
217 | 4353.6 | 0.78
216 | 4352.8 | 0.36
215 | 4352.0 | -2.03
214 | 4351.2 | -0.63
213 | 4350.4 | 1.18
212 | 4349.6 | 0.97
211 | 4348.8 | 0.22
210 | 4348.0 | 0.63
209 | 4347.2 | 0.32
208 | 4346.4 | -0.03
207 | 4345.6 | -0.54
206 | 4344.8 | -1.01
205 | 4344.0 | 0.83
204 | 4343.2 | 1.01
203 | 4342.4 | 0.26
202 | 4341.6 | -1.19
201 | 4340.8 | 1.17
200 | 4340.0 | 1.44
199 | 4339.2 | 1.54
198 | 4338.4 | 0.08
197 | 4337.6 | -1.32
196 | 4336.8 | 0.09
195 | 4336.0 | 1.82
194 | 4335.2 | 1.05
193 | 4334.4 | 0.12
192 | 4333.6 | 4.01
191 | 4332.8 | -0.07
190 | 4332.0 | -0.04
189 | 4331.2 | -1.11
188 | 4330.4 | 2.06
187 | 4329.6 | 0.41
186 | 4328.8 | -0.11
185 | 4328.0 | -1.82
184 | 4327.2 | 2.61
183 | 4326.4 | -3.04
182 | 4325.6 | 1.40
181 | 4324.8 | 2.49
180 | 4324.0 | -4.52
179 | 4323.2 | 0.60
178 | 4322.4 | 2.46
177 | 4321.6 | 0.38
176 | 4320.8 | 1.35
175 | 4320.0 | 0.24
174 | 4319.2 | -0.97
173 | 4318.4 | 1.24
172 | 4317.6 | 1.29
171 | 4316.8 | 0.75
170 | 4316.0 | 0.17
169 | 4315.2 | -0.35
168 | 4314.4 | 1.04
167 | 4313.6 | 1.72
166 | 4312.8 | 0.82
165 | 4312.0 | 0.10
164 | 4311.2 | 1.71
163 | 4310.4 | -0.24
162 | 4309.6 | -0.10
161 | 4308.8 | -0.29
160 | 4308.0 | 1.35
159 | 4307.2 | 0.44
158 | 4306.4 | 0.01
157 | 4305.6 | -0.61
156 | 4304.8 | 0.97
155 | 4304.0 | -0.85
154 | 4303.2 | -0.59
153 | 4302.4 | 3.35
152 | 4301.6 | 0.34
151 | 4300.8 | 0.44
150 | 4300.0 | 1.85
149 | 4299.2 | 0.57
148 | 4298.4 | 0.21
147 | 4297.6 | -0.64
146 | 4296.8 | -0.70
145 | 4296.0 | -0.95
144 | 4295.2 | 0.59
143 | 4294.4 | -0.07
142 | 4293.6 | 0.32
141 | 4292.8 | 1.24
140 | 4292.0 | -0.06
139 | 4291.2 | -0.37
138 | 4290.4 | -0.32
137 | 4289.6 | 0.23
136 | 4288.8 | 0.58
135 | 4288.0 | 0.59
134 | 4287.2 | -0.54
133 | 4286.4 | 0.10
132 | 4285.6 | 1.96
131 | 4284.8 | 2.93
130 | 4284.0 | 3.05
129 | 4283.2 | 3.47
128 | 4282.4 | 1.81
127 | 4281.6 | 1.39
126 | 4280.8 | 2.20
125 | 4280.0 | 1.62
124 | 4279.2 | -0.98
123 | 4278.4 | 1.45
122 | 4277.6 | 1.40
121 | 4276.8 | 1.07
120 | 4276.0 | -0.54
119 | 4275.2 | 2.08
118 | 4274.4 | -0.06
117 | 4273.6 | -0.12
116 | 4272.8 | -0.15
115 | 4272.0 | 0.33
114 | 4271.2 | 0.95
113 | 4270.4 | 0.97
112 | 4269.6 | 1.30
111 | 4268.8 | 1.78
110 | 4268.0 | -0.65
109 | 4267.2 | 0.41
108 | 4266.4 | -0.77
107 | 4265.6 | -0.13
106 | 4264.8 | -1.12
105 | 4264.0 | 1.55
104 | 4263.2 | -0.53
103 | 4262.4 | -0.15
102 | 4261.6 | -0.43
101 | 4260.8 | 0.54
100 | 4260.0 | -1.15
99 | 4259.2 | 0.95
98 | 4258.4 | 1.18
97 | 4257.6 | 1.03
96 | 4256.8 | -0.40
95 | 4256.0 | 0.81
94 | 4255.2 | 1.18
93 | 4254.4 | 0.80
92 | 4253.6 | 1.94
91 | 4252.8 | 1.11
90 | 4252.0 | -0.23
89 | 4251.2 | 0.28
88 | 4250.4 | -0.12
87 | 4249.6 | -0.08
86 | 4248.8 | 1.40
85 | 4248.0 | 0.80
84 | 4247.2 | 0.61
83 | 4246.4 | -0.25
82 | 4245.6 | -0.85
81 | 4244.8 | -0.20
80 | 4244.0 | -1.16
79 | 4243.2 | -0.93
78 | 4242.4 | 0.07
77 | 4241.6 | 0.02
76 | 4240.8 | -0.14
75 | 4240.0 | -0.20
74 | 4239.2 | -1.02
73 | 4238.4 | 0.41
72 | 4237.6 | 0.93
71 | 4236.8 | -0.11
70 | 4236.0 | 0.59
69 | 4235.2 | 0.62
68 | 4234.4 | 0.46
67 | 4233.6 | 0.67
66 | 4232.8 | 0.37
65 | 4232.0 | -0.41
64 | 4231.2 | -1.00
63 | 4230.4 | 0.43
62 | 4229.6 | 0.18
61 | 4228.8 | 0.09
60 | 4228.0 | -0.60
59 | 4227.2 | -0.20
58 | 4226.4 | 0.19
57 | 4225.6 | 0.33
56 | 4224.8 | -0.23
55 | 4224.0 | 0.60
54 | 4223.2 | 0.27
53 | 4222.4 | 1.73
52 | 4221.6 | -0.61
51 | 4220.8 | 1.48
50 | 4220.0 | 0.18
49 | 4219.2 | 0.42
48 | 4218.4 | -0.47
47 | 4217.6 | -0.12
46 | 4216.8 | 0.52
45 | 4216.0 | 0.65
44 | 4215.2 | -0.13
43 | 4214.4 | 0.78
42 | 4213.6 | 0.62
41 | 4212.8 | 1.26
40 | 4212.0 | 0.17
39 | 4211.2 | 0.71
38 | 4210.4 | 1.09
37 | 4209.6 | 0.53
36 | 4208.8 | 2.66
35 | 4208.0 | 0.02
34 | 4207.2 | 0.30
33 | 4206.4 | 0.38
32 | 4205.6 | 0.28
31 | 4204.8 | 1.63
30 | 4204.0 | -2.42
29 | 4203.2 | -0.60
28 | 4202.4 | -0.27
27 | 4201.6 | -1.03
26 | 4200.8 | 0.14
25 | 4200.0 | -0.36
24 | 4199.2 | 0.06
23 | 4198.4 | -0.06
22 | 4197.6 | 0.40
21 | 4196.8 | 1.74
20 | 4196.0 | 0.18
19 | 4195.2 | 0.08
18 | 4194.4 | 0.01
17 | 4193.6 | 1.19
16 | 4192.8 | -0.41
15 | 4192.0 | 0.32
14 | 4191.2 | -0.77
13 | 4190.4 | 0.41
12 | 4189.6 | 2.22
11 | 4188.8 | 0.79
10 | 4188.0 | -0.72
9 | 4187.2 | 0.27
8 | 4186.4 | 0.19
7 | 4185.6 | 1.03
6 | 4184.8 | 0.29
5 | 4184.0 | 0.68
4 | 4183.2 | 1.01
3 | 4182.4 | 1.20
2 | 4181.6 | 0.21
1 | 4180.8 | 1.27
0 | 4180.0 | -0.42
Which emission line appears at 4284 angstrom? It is [O II]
